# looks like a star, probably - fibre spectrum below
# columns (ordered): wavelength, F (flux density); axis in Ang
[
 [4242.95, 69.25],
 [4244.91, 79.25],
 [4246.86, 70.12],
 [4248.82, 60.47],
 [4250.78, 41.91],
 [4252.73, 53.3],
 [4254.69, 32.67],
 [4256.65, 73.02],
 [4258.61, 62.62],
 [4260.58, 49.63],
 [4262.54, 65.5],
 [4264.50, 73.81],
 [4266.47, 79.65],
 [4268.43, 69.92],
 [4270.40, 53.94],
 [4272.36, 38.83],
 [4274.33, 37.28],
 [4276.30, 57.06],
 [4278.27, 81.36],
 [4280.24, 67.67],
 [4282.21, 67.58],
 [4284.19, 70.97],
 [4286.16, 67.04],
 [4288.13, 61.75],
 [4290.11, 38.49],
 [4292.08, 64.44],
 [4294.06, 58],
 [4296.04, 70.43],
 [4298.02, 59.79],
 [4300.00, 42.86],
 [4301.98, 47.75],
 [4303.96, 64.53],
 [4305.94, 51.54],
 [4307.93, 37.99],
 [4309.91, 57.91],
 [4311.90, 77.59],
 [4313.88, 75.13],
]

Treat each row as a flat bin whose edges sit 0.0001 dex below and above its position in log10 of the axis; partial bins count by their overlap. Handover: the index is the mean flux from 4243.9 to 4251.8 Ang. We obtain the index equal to 62.9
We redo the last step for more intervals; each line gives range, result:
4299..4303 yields 45.5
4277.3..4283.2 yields 72.2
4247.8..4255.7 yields 47.3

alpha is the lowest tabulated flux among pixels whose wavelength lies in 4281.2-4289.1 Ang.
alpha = 61.75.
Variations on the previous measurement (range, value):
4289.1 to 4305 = 38.49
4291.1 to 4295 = 58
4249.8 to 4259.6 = 32.67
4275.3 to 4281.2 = 57.06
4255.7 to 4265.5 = 49.63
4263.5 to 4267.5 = 73.81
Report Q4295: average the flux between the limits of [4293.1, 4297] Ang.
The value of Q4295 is 64.2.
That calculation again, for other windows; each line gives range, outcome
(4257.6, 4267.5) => 66.3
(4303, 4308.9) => 51.3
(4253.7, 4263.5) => 56.6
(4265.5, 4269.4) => 74.9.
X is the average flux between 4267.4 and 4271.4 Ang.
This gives 62.2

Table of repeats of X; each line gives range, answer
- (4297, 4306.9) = 53.4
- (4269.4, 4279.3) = 53.8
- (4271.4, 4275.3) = 38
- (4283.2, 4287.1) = 69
